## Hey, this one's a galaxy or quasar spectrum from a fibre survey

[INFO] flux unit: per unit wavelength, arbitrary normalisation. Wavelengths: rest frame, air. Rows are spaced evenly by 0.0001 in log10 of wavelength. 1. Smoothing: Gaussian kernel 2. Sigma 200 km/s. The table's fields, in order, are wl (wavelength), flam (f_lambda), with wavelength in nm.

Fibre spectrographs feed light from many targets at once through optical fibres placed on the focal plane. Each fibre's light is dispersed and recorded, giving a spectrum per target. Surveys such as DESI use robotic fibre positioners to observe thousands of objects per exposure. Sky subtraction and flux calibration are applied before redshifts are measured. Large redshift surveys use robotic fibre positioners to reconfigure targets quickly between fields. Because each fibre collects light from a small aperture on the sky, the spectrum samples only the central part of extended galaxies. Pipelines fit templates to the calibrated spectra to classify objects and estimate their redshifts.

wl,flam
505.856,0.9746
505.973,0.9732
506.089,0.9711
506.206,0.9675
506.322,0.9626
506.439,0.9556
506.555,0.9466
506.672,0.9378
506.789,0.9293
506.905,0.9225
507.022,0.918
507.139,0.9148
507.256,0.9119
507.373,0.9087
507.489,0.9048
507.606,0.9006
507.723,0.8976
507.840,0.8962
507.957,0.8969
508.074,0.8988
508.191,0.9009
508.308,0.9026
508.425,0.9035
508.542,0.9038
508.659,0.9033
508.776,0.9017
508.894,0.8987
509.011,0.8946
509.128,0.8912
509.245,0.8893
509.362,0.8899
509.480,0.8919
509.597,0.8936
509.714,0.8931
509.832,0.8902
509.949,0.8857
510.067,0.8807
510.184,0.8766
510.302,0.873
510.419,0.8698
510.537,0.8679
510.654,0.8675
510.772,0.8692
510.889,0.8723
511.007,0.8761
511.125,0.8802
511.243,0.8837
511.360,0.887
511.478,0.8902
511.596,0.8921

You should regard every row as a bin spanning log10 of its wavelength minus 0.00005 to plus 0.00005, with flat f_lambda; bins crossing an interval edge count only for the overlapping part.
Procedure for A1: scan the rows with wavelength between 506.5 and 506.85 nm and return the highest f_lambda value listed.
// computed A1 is 0.9466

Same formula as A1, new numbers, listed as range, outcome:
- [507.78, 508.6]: 0.9038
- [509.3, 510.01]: 0.8936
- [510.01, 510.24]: 0.8807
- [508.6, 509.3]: 0.9033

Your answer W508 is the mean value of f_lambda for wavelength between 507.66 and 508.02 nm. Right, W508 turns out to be 0.896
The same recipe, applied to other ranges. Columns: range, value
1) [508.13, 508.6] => 0.903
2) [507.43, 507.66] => 0.906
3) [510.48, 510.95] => 0.87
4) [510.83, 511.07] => 0.874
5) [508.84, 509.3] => 0.895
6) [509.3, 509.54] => 0.891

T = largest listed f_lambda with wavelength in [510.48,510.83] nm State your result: 0.8692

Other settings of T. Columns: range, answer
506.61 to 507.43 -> 0.9378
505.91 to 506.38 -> 0.9732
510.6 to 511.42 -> 0.887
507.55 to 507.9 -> 0.9006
